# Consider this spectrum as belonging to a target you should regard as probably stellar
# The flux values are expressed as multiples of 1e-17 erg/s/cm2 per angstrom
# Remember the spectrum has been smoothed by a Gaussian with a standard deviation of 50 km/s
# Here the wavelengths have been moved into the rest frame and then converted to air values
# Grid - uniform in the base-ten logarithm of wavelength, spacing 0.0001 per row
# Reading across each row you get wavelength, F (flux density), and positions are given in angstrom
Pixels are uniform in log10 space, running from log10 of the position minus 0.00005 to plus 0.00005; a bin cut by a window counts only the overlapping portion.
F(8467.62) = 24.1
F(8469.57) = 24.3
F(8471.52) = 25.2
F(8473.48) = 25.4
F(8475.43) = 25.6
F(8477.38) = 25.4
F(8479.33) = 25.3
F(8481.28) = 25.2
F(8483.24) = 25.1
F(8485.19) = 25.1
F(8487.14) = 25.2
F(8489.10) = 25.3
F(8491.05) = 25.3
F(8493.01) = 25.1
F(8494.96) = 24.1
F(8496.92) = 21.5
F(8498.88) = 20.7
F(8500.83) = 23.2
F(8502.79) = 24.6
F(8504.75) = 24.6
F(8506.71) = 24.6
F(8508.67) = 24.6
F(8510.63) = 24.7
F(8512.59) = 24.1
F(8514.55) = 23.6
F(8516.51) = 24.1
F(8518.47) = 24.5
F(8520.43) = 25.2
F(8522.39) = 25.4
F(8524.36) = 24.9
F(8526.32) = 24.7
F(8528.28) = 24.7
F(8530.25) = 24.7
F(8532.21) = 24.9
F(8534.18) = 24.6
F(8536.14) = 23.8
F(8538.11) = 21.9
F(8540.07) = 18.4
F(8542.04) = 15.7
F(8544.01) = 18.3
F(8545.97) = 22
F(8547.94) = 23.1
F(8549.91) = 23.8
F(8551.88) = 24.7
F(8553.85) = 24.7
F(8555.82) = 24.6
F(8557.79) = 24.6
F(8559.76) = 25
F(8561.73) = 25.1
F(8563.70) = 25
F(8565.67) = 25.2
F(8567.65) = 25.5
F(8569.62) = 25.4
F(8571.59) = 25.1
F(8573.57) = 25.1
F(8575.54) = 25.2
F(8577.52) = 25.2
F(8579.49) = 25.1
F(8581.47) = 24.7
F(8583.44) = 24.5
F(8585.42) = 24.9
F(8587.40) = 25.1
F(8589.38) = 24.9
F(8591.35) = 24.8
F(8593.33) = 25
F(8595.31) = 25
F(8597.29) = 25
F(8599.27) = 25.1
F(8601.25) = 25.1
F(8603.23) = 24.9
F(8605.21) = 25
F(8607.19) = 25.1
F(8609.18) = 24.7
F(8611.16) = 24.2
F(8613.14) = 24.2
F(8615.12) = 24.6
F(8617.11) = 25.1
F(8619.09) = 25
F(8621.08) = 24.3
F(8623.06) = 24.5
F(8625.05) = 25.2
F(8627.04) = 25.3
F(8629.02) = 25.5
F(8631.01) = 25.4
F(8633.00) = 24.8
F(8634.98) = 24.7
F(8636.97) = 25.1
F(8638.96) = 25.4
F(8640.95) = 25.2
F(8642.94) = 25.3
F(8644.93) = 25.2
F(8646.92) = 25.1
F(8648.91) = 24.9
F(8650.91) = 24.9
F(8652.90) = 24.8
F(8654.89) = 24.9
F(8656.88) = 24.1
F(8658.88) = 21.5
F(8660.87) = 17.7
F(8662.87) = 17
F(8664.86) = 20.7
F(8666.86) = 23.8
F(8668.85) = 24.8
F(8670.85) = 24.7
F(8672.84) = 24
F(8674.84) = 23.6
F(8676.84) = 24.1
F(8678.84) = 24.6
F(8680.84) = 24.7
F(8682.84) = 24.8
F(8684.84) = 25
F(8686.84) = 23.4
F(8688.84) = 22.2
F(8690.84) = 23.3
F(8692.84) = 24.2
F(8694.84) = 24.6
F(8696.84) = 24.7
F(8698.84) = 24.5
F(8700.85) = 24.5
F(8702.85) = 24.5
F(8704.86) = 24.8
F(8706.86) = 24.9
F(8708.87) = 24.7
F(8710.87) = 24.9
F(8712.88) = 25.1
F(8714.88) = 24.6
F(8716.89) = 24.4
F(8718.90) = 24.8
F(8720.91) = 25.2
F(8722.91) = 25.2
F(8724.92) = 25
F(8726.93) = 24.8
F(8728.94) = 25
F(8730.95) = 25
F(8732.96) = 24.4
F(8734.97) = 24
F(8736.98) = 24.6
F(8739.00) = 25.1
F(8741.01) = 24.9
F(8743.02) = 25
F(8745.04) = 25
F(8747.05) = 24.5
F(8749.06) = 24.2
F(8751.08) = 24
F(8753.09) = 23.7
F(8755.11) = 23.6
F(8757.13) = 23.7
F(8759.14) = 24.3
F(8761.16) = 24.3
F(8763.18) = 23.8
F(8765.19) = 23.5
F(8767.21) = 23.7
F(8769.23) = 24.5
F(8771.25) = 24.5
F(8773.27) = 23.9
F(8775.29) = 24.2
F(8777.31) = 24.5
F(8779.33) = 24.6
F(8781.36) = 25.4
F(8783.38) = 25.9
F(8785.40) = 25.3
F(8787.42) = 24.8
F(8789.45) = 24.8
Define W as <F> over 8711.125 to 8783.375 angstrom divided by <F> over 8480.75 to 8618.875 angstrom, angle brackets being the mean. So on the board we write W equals 1.01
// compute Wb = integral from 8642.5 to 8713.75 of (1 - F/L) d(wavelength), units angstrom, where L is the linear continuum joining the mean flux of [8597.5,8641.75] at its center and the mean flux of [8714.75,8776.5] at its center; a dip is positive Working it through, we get 2.32 angstrom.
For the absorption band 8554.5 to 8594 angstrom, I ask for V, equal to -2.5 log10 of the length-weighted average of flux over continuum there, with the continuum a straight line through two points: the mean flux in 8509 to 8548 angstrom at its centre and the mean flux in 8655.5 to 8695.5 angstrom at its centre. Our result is -0.082 mag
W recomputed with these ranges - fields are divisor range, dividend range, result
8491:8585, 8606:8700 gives 1.01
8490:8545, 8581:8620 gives 1.06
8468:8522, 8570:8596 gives 1.02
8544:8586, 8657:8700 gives 0.95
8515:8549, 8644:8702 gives 1.03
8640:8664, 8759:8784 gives 1.04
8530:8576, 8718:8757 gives 1.04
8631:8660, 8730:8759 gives 0.99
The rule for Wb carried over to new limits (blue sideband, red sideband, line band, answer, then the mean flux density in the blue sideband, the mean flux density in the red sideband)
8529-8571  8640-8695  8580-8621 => -2.3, 23.4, 23.7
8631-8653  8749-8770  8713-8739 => -0.6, 25.1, 23.9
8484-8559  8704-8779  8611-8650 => -1.4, 23.7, 24.5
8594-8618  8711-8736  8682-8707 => 0.6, 24.8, 24.8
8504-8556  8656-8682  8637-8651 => -1.4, 23.5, 22.7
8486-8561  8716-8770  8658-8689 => 1.6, 23.7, 24.5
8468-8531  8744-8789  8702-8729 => -0.5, 24.6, 24.4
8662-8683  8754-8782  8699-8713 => -0.7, 23.3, 24.2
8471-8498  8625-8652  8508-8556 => 3.0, 24.9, 25.1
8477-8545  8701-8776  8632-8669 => 0.9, 23.8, 24.5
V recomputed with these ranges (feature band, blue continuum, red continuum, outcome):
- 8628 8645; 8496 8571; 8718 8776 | -0.05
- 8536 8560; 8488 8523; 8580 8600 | 0.11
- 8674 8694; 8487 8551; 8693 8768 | 0.01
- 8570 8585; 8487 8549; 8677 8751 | -0.05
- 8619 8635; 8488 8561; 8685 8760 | -0.04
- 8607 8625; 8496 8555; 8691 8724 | -0.03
